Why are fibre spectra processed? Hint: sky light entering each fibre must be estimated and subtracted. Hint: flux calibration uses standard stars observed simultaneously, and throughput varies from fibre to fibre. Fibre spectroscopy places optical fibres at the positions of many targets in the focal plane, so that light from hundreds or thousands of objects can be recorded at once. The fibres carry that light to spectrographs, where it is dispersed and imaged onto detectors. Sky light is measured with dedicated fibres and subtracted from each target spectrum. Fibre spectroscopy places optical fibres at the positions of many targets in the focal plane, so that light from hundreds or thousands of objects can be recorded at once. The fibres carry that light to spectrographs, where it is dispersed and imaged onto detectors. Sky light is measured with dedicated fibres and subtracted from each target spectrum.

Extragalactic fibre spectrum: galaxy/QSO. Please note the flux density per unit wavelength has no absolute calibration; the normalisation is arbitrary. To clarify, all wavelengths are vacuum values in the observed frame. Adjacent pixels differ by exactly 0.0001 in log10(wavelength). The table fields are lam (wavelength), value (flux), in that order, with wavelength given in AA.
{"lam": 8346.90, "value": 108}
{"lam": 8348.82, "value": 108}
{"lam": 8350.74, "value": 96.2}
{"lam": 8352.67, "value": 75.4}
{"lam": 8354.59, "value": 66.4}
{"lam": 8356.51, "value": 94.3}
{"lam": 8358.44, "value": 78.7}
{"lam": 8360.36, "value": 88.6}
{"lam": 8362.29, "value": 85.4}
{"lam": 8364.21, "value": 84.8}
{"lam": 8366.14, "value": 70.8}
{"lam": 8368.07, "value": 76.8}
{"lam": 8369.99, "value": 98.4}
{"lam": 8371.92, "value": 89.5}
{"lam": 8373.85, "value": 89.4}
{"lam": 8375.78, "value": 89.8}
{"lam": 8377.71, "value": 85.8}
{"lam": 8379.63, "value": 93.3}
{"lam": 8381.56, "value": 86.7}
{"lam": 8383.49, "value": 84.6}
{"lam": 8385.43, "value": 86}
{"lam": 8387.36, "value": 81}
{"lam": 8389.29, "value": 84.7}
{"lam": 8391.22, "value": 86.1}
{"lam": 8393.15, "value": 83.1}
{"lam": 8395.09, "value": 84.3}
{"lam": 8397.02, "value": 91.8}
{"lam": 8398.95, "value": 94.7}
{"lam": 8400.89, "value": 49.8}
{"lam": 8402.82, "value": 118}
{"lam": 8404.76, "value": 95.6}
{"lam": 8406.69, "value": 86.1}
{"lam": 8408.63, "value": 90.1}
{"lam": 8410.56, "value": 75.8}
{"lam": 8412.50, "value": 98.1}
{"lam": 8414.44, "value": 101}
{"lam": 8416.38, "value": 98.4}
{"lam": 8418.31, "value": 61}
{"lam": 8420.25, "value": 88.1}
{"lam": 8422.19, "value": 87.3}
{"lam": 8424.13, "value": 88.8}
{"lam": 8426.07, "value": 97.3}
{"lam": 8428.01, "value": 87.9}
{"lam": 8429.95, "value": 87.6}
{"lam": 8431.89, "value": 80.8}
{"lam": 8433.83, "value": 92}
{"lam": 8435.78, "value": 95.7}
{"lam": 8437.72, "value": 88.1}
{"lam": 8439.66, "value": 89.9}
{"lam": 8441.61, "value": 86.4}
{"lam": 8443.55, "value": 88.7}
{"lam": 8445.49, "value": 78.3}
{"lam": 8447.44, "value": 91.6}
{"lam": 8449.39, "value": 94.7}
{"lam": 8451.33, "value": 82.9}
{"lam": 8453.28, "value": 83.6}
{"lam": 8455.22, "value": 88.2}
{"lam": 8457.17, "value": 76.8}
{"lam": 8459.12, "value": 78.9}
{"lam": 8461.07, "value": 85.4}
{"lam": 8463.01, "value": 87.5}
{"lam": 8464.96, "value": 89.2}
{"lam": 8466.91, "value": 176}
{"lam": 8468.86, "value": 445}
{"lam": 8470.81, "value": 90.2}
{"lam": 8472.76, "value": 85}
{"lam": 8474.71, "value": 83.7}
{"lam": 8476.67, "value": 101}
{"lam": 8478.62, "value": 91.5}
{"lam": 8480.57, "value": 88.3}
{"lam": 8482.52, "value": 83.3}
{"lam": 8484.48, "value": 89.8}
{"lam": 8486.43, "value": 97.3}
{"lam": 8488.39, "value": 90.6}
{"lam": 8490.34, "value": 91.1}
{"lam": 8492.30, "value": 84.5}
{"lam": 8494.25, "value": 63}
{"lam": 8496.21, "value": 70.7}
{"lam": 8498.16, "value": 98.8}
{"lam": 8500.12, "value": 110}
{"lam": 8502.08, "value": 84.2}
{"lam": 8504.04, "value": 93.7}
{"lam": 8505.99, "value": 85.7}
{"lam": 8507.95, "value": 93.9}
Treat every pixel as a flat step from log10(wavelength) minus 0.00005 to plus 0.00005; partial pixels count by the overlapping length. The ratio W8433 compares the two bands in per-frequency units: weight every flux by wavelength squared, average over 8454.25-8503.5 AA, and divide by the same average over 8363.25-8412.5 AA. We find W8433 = 1.24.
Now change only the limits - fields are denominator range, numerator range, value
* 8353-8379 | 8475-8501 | 1.08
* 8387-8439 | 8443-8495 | 1.19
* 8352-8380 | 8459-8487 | 1.45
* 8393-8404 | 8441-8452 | 1.01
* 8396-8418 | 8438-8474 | 1.24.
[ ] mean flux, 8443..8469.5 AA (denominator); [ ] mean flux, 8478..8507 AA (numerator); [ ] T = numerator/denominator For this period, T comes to 0.8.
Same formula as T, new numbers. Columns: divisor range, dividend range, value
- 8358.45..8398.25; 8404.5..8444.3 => 1.03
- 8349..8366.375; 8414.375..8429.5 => 1.05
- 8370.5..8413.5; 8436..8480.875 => 1.22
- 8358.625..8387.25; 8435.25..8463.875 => 1.00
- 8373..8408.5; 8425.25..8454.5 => 1.01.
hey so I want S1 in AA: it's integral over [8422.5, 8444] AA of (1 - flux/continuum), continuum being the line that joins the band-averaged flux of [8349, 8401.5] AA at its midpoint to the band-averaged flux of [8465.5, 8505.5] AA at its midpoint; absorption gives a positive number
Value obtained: 1.95 AA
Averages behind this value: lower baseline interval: 84.9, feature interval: 89.3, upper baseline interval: 110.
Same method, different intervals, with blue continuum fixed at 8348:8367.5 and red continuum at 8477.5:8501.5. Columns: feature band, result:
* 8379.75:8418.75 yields -0.7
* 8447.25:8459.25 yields 0.3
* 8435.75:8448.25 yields -0.1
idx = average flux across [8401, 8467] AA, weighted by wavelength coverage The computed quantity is 89.4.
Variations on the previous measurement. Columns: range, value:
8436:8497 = 101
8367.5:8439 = 88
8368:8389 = 87.8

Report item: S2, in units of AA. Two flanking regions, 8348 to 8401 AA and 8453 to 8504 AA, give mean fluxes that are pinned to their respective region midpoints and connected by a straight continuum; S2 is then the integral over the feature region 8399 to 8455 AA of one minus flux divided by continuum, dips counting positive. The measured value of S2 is 4.1 AA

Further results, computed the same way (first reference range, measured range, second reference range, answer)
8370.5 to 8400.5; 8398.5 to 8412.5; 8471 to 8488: 0.0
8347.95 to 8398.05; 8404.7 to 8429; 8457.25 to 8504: 1.5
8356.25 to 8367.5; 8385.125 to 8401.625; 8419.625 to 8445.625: 0.5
